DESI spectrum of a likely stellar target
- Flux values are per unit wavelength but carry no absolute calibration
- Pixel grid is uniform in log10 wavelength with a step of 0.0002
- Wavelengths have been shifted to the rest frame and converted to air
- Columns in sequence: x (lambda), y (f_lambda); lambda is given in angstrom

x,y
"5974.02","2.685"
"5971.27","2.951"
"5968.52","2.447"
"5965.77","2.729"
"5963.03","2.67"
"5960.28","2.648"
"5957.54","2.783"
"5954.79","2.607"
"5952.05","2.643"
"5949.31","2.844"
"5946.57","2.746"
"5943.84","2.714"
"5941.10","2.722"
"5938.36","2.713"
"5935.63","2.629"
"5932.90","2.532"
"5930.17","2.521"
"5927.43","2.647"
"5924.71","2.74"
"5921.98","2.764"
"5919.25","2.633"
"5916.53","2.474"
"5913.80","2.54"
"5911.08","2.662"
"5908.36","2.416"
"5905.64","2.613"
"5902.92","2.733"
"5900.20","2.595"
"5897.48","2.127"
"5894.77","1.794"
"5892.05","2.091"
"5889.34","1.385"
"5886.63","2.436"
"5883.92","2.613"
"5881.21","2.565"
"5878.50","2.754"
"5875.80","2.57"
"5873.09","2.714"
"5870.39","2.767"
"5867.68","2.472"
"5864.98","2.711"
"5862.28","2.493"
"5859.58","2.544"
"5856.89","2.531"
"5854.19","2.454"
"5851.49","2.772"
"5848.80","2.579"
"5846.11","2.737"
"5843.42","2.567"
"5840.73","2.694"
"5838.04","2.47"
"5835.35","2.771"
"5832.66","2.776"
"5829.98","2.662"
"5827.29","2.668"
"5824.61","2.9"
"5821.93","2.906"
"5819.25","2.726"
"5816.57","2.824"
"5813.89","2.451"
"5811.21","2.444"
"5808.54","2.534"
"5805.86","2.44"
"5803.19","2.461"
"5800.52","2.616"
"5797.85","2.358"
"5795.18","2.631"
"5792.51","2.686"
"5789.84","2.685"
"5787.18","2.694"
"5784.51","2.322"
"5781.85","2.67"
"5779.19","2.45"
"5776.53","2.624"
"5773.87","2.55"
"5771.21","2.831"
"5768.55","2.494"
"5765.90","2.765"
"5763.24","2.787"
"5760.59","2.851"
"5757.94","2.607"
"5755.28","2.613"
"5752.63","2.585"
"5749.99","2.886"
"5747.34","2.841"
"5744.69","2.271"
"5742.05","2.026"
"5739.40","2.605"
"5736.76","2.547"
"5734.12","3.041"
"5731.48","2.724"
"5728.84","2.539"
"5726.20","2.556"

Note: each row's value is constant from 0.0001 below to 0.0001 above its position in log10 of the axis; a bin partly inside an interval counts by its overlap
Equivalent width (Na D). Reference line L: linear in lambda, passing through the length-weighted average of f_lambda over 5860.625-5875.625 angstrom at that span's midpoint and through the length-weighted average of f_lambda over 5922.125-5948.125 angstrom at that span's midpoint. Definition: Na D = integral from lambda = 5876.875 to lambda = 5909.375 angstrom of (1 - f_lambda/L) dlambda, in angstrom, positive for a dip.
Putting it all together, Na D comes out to 3.6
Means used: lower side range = 2.62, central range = 2.34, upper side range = 2.67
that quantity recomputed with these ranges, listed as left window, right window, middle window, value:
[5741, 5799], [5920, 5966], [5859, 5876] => 0.21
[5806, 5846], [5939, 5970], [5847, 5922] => 5.22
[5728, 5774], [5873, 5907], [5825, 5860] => -2.51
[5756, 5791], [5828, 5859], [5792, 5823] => 0.63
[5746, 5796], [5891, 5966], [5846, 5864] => 0.28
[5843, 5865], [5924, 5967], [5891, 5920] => 2.40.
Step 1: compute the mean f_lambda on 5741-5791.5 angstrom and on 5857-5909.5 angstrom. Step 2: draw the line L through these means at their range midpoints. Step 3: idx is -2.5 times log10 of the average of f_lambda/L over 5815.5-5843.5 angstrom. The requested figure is -0.09 mag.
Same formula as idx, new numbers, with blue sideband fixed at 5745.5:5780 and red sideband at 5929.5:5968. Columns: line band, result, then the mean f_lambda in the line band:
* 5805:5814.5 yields 0.09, 2.47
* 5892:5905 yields 0.16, 2.3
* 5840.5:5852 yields 0.01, 2.66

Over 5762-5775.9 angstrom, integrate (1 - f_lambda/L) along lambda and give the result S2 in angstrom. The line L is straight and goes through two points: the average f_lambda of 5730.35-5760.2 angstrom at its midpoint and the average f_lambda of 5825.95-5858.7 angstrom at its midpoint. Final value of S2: -0.3 angstrom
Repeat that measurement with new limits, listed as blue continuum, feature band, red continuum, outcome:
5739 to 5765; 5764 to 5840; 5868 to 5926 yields -1.8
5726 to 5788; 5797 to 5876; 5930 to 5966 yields 0.7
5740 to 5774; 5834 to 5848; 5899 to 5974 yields 0.0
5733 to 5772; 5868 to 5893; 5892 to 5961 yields 1.5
